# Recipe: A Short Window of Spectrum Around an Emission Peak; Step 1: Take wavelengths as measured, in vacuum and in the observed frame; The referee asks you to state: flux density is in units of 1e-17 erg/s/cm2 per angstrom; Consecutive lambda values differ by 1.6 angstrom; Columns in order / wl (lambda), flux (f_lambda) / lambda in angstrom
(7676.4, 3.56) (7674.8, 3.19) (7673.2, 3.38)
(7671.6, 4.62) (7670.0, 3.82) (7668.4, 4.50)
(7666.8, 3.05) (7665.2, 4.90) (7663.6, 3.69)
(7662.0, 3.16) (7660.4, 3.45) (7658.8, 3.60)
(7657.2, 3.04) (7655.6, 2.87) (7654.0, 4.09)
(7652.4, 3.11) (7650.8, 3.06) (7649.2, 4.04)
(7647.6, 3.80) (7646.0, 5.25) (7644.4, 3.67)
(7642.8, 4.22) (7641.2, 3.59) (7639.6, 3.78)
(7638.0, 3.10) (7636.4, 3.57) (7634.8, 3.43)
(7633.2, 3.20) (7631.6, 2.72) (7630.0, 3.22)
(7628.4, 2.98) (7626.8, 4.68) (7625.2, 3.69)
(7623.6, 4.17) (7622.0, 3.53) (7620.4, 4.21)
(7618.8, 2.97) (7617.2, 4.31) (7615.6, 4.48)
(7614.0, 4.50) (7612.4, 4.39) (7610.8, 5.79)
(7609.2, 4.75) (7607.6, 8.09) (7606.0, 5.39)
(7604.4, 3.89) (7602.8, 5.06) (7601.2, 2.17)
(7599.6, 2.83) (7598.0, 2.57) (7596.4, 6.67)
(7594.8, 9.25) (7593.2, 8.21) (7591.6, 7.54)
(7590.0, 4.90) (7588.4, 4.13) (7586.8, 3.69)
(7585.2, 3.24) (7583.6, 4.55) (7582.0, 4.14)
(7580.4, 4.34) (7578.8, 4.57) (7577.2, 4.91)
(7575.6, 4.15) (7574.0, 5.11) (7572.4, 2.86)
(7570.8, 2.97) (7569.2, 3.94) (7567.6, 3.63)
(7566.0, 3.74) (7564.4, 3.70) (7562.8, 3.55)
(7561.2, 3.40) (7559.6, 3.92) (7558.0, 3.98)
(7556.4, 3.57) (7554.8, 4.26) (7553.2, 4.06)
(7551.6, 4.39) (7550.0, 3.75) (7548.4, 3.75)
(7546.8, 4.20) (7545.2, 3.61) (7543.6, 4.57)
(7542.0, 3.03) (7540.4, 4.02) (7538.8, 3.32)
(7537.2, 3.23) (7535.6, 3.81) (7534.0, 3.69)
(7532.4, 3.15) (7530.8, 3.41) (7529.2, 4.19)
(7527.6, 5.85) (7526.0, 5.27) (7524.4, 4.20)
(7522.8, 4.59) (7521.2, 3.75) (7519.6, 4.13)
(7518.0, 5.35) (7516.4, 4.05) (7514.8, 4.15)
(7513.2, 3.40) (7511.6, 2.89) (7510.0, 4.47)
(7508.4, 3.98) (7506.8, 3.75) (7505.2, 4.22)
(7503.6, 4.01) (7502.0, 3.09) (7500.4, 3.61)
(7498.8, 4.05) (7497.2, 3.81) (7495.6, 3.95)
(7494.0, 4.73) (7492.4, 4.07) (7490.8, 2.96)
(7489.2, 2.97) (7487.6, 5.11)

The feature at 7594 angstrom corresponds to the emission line [S II] 6716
